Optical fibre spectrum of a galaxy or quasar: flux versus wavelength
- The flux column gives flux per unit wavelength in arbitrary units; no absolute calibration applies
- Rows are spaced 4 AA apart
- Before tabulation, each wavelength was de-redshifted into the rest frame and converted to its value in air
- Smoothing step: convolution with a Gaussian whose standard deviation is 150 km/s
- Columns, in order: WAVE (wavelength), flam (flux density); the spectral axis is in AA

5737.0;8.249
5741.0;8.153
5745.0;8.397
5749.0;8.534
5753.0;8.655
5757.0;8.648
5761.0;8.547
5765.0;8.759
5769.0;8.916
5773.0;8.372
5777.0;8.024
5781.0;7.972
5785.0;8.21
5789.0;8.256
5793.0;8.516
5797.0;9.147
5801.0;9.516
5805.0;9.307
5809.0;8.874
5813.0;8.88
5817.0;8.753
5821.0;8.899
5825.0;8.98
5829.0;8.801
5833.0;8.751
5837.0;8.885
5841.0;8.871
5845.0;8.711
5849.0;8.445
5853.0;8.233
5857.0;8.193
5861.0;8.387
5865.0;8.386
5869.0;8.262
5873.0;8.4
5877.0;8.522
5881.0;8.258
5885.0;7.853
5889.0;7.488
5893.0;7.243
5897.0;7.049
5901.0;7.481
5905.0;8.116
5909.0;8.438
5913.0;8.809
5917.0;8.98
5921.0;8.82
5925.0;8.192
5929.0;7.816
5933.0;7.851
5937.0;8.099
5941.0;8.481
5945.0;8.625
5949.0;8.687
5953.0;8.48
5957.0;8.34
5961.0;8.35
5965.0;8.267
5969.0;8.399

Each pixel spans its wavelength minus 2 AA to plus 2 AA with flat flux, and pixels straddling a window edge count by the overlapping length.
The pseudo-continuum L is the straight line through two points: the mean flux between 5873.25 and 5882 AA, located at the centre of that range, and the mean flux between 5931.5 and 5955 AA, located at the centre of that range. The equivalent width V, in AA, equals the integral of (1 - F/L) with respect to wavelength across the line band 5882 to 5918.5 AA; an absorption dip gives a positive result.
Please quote 2.0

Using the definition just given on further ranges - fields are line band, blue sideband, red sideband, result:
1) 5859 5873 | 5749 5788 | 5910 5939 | 0.1 AA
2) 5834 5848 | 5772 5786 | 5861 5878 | -0.8 AA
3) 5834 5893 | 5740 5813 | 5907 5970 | 1.3 AA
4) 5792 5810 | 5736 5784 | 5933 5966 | -1.5 AA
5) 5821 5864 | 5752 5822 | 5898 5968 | -0.4 AA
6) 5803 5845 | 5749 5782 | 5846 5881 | -2.4 AA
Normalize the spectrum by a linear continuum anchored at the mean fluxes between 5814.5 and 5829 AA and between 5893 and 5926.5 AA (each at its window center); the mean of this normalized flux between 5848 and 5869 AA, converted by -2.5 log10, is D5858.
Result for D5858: 0.03 mag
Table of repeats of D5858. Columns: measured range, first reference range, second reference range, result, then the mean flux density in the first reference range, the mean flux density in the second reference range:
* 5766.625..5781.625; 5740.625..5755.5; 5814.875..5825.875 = 0.032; 8.47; 8.87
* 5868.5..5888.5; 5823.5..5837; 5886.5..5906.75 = -0.047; 8.85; 7.48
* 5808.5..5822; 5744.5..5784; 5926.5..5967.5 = -0.052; 8.48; 8.3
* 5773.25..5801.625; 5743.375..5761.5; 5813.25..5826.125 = 0.033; 8.56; 8.87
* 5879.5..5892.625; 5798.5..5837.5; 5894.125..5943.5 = 0.088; 8.97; 8.17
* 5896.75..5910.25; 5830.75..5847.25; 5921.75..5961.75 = 0.088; 8.8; 8.31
